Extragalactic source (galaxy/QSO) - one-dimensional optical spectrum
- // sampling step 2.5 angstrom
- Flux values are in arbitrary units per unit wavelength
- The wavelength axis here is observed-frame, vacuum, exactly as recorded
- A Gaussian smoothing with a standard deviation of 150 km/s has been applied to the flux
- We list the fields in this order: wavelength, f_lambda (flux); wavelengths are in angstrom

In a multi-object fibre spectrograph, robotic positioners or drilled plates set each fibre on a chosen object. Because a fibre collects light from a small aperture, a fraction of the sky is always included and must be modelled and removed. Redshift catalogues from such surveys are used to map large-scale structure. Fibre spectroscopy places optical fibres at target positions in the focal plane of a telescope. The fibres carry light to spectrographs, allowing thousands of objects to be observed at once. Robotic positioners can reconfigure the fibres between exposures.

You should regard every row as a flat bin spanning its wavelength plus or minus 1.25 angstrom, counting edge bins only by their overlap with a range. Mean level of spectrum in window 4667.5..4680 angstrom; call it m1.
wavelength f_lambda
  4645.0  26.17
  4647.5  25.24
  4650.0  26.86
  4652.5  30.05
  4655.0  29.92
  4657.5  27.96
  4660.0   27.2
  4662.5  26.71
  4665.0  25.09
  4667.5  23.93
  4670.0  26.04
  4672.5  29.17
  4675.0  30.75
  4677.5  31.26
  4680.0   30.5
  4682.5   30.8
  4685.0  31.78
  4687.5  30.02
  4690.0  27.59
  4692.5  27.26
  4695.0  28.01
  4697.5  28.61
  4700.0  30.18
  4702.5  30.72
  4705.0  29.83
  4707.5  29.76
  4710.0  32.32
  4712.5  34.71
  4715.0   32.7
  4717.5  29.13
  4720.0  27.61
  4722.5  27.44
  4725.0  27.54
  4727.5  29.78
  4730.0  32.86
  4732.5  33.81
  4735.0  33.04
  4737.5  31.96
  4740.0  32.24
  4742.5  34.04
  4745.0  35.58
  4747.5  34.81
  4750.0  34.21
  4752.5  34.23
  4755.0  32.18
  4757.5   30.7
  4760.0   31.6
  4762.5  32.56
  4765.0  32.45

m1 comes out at 28.9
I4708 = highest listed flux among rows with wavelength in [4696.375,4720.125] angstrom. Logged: 34.71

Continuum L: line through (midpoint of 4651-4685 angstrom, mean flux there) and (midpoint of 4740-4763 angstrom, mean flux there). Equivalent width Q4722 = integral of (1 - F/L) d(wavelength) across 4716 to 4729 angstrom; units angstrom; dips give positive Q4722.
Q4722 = 1.3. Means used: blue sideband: 28.5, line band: 28.5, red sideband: 33.3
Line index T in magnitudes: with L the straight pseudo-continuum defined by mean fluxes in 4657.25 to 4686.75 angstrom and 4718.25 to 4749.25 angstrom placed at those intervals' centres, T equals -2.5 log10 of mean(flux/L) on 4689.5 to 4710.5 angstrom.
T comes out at 0.02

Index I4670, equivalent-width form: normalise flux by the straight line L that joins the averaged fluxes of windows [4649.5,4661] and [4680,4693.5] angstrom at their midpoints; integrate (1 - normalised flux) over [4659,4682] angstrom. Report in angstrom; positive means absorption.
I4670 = 0.9 angstrom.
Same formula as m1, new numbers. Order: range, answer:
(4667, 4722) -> 29.7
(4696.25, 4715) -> 31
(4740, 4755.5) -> 34.1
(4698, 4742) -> 30.9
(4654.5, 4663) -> 27.9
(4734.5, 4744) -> 32.9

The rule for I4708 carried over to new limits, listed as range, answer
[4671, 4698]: 31.78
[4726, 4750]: 35.58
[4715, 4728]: 32.7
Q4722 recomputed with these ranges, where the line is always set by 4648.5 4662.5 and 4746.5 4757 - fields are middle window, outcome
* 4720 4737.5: 0.9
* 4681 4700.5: 0.6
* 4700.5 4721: 0.3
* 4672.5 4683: -0.4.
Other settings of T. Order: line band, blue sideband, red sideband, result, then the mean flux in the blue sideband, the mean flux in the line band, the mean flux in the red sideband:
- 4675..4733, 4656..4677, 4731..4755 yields 0.008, 27.3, 30.1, 33.7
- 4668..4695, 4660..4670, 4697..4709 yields -0.070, 25.6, 29.3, 29.9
